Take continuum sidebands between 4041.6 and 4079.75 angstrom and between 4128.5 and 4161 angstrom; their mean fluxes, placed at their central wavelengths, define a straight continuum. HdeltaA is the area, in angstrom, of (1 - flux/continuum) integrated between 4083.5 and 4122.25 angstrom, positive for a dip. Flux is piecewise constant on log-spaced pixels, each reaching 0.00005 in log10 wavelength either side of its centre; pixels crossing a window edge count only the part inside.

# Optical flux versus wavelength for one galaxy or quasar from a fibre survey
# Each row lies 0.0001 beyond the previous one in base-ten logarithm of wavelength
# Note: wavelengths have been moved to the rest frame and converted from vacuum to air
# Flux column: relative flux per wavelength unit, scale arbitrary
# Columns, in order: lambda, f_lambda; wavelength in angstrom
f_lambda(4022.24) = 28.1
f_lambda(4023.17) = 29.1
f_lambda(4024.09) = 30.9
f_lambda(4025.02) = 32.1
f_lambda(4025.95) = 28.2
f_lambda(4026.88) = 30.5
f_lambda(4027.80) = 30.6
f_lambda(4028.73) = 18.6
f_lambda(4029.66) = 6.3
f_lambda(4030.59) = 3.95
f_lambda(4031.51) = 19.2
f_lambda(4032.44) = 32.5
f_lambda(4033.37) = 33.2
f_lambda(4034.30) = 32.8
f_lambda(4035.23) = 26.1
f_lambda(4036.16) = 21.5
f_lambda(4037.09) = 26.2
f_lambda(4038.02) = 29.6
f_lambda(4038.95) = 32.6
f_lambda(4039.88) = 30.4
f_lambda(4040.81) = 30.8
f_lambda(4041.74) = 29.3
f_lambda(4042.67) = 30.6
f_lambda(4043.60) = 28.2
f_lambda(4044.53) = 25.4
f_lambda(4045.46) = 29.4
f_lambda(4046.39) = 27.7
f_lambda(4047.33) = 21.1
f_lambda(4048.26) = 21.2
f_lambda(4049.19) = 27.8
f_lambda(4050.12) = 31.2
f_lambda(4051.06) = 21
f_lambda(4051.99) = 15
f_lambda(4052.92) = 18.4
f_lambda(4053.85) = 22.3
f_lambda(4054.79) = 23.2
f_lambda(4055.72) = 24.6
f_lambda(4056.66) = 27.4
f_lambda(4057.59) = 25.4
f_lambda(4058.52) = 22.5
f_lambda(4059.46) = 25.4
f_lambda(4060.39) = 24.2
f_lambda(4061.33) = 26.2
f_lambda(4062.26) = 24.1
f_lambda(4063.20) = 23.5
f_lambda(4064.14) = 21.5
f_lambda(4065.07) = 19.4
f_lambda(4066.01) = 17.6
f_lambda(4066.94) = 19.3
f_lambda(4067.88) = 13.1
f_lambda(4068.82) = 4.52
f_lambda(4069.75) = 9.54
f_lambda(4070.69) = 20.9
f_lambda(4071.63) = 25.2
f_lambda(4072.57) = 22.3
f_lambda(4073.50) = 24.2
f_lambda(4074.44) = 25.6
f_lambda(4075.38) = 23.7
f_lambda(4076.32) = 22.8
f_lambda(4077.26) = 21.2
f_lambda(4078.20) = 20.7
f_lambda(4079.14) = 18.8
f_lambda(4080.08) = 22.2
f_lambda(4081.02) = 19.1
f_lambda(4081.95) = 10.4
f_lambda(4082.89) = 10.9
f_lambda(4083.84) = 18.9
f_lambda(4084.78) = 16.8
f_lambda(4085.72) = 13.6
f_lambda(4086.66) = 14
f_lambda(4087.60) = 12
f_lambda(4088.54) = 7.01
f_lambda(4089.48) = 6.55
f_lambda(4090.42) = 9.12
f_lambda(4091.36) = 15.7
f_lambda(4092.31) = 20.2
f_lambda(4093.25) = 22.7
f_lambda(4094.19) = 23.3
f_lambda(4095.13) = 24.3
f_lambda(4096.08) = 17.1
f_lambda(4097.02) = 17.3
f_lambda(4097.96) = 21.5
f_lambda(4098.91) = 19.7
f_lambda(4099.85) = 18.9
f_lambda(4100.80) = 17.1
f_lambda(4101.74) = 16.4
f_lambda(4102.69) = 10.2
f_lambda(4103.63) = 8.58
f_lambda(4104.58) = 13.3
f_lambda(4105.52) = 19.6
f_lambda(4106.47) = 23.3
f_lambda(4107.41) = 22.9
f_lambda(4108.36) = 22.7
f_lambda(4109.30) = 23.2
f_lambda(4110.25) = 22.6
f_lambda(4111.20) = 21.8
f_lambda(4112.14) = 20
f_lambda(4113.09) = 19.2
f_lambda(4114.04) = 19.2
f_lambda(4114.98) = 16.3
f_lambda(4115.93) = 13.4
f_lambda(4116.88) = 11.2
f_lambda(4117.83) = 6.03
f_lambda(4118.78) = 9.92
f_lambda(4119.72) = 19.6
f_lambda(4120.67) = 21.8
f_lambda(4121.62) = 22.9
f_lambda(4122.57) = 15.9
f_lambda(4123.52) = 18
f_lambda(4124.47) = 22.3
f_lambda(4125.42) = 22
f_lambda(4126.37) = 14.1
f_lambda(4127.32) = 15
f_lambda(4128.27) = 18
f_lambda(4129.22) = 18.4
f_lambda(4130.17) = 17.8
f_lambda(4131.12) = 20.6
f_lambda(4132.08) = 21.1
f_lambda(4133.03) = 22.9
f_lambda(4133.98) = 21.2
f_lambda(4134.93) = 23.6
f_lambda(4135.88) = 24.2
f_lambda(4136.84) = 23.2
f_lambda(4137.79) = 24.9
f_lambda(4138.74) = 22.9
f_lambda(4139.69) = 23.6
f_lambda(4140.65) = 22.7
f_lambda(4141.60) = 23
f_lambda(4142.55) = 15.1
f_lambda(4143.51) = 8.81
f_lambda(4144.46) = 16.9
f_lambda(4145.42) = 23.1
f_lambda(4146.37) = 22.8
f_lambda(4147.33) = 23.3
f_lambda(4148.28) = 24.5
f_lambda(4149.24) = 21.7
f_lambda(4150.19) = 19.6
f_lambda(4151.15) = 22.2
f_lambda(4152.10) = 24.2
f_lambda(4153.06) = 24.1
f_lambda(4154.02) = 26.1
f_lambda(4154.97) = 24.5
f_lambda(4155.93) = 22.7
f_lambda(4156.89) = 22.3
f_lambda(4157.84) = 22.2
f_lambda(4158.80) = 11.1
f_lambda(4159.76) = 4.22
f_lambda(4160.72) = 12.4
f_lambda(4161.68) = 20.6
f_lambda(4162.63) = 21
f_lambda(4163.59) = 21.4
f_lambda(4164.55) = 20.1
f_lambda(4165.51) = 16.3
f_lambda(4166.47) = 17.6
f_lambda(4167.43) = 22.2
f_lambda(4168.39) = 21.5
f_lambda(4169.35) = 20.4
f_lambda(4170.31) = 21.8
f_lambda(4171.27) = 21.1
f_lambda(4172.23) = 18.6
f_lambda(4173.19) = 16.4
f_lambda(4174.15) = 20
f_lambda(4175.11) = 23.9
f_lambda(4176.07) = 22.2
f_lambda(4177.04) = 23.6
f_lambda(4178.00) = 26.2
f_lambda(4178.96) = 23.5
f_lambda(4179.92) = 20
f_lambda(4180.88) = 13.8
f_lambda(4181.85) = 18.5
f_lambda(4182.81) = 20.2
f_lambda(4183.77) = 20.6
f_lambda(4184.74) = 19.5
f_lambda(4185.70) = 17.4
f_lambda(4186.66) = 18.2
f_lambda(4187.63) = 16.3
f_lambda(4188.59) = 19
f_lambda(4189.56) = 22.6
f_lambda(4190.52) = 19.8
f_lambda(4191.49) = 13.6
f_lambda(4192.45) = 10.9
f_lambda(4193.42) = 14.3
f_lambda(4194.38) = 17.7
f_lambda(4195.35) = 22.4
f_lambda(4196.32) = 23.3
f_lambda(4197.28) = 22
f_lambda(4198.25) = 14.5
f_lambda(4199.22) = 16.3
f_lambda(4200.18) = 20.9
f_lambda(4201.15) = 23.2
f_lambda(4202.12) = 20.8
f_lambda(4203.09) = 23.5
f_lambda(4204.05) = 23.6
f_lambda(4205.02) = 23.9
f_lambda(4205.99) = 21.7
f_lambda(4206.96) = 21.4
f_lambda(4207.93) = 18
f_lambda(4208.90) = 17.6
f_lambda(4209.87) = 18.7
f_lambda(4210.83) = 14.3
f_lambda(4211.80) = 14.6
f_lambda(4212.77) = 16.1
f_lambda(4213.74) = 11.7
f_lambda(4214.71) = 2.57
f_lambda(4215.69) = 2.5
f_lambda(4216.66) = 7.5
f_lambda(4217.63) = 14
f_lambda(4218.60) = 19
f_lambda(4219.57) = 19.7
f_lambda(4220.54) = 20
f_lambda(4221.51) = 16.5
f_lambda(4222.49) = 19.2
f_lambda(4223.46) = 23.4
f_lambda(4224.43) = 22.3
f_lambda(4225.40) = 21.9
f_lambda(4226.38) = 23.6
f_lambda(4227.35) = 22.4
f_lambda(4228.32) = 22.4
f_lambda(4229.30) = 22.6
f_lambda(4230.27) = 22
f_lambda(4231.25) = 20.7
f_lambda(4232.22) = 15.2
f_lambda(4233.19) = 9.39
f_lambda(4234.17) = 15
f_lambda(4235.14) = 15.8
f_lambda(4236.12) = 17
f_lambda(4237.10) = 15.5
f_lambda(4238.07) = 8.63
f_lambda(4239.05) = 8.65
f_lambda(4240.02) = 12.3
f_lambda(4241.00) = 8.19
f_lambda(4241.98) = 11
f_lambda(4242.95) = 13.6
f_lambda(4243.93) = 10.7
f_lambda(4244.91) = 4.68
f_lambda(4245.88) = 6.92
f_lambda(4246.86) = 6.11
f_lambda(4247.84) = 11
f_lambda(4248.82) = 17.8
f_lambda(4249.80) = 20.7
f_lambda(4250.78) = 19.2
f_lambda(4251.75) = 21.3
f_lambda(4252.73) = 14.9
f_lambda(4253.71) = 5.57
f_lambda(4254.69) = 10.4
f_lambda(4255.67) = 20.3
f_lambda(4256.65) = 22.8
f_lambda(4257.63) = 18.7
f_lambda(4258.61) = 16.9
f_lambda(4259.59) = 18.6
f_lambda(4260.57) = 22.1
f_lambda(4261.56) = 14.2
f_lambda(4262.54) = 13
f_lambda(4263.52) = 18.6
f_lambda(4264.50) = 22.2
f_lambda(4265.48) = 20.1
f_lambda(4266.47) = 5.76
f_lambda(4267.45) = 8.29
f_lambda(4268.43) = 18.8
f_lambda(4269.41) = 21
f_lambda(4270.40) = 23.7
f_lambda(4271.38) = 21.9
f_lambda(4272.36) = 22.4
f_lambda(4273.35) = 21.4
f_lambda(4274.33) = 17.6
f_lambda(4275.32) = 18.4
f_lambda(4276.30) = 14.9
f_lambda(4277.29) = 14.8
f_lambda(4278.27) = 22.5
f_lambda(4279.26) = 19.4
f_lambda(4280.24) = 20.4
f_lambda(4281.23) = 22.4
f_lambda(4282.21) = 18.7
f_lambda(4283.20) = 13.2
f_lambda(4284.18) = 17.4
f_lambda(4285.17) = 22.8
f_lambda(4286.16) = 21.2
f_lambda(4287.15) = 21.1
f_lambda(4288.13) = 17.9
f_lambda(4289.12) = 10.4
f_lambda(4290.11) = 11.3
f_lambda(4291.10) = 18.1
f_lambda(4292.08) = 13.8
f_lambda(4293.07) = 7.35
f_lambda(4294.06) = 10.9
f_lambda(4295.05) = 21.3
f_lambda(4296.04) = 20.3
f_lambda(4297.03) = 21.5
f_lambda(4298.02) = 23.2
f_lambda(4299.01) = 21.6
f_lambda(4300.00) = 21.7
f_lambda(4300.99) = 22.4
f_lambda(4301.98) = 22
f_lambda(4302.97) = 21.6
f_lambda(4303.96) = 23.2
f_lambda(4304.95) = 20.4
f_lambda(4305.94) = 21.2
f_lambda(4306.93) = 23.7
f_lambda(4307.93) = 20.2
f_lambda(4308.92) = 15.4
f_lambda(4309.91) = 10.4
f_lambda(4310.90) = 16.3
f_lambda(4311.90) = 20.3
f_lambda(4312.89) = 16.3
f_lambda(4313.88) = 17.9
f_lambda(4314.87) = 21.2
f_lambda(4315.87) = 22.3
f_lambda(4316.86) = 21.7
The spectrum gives 8.1 angstrom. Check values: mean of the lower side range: 22.5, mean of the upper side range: 20.7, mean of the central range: 17.1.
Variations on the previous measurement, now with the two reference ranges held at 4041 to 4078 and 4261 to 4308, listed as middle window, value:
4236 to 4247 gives 5.2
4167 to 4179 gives -0.6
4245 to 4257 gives 3.0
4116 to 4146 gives 3.4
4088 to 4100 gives 2.7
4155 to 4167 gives 1.7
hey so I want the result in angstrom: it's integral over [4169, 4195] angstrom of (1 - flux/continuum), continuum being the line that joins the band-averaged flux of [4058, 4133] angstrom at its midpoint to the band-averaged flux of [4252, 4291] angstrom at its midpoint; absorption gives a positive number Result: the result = -1.9 angstrom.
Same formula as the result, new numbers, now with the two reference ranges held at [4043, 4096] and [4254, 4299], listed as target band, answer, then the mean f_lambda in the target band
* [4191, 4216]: 1.7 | 17.4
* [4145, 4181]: -2.9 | 20.7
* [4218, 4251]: 4.3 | 15.9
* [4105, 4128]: 1.4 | 18.4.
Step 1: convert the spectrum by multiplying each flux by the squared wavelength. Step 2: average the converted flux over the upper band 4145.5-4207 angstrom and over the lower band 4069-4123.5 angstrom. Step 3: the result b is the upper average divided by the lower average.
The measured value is 1.18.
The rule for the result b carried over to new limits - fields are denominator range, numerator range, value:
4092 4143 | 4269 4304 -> 1.07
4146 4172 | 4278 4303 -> 0.97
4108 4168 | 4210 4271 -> 0.83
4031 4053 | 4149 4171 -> 0.79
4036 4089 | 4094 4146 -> 0.90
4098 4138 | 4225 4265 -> 0.89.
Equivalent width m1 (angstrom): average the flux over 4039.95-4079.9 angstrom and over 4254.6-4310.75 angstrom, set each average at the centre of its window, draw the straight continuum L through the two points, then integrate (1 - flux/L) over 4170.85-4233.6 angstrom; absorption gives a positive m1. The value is 4.2 angstrom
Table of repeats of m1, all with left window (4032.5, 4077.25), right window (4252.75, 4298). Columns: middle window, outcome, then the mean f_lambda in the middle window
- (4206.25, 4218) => 3.6 angstrom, 13.4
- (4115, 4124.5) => 2.7 angstrom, 15.8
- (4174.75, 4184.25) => -0.4 angstrom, 21.2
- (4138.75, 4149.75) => 0.4 angstrom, 20.6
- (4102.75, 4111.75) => 1.2 angstrom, 19.4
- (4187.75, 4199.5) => 1.1 angstrom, 18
